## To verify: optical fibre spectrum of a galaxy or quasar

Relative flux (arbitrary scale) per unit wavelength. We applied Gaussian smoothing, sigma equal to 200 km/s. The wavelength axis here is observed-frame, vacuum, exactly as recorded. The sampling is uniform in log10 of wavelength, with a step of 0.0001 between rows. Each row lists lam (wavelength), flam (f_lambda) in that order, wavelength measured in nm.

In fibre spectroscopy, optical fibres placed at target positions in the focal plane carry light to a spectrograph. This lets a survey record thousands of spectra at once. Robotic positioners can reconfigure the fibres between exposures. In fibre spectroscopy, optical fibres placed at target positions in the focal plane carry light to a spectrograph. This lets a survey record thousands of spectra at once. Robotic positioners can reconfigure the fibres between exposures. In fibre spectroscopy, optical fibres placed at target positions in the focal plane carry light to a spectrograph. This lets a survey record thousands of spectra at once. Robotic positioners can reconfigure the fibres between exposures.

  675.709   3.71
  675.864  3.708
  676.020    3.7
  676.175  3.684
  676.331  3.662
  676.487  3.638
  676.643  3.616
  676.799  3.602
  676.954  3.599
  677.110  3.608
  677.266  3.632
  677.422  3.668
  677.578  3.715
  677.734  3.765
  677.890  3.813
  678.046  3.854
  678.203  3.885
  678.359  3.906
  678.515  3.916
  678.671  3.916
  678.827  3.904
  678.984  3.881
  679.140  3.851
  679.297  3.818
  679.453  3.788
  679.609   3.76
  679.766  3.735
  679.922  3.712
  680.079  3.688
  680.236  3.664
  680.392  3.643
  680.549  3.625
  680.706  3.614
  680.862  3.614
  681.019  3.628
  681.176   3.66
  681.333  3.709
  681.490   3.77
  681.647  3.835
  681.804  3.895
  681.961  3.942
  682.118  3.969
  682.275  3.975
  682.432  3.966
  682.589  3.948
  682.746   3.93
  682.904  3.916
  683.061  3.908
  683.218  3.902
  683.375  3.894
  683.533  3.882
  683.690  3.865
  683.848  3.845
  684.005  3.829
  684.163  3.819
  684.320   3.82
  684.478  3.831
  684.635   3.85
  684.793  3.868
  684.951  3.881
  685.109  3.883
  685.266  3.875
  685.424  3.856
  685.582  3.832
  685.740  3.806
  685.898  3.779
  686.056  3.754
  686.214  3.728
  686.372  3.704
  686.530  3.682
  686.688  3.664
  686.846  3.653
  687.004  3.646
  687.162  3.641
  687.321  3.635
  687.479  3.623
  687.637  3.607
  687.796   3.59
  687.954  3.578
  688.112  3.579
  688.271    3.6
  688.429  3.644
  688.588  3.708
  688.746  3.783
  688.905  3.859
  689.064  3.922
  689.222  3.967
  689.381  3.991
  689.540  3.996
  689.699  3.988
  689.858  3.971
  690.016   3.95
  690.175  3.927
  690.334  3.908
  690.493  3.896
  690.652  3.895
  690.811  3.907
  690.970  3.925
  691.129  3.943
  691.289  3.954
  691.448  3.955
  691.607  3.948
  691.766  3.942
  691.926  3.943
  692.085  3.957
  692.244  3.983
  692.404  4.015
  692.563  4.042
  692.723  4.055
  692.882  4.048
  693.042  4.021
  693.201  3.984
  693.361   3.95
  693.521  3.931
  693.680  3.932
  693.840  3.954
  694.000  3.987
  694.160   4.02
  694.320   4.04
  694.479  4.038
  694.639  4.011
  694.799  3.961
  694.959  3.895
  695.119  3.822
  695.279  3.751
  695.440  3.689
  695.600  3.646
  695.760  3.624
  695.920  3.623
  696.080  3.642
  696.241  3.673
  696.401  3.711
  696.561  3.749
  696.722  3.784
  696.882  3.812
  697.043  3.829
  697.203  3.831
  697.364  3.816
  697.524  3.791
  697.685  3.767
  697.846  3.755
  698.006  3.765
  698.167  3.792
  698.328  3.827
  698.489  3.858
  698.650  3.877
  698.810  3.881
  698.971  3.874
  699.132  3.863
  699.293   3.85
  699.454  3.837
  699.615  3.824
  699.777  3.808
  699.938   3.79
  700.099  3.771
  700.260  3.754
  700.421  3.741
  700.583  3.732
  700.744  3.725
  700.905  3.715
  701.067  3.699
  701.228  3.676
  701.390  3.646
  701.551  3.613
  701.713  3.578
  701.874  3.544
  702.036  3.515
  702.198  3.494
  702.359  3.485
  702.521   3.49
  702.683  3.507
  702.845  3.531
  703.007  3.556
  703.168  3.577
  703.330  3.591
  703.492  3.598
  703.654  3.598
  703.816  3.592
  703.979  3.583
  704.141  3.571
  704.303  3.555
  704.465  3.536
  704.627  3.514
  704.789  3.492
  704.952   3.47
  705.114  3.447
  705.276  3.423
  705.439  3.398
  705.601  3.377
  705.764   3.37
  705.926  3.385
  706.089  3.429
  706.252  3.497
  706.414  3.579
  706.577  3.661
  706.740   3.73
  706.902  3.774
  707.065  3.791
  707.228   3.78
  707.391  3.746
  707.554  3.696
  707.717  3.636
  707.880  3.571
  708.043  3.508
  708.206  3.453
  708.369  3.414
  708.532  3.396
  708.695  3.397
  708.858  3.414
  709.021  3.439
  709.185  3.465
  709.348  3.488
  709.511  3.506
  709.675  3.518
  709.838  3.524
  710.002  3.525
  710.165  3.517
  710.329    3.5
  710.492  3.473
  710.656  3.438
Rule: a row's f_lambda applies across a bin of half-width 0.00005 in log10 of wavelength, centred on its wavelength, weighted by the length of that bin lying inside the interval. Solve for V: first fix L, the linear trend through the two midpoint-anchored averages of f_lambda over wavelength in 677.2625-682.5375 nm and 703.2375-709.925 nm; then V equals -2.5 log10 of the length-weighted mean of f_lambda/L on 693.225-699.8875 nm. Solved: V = -0.059 mag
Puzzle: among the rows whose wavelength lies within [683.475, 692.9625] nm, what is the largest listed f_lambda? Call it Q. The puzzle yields 4.055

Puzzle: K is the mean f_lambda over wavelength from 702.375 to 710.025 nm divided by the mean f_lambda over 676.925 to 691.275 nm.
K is 0.93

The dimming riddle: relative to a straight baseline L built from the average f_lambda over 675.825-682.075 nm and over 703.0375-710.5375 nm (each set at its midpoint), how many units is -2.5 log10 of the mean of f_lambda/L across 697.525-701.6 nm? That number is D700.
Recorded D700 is -0.06 mag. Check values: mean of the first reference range 3.74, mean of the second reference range 3.53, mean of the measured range 3.78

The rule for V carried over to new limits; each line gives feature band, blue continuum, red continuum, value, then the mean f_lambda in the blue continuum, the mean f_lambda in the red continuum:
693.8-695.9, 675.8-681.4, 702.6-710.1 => -0.07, 3.73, 3.53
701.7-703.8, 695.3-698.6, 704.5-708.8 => 0.02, 3.75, 3.54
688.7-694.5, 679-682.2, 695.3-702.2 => -0.06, 3.75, 3.74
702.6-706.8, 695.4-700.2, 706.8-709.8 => 0.03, 3.78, 3.56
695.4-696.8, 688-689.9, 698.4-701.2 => 0.04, 3.83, 3.8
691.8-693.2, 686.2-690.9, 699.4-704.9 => -0.08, 3.78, 3.62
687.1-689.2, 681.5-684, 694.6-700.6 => 0.05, 3.91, 3.79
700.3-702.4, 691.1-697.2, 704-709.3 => 0.01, 3.89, 3.53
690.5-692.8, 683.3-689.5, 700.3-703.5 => -0.07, 3.77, 3.6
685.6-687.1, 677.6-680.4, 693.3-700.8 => 0.03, 3.81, 3.82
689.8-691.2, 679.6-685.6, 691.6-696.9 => -0.02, 3.82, 3.89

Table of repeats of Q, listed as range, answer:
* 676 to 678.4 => 3.906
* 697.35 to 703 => 3.881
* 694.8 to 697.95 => 3.895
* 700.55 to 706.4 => 3.732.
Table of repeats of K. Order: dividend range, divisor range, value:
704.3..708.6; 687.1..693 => 0.92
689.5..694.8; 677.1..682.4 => 1.05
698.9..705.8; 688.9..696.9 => 0.92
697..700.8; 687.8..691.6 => 0.99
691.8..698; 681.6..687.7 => 1.01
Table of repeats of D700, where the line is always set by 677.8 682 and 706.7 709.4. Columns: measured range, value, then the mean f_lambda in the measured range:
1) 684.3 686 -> -0.03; 3.84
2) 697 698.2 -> -0.04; 3.79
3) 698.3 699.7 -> -0.06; 3.85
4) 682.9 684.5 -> -0.03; 3.86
